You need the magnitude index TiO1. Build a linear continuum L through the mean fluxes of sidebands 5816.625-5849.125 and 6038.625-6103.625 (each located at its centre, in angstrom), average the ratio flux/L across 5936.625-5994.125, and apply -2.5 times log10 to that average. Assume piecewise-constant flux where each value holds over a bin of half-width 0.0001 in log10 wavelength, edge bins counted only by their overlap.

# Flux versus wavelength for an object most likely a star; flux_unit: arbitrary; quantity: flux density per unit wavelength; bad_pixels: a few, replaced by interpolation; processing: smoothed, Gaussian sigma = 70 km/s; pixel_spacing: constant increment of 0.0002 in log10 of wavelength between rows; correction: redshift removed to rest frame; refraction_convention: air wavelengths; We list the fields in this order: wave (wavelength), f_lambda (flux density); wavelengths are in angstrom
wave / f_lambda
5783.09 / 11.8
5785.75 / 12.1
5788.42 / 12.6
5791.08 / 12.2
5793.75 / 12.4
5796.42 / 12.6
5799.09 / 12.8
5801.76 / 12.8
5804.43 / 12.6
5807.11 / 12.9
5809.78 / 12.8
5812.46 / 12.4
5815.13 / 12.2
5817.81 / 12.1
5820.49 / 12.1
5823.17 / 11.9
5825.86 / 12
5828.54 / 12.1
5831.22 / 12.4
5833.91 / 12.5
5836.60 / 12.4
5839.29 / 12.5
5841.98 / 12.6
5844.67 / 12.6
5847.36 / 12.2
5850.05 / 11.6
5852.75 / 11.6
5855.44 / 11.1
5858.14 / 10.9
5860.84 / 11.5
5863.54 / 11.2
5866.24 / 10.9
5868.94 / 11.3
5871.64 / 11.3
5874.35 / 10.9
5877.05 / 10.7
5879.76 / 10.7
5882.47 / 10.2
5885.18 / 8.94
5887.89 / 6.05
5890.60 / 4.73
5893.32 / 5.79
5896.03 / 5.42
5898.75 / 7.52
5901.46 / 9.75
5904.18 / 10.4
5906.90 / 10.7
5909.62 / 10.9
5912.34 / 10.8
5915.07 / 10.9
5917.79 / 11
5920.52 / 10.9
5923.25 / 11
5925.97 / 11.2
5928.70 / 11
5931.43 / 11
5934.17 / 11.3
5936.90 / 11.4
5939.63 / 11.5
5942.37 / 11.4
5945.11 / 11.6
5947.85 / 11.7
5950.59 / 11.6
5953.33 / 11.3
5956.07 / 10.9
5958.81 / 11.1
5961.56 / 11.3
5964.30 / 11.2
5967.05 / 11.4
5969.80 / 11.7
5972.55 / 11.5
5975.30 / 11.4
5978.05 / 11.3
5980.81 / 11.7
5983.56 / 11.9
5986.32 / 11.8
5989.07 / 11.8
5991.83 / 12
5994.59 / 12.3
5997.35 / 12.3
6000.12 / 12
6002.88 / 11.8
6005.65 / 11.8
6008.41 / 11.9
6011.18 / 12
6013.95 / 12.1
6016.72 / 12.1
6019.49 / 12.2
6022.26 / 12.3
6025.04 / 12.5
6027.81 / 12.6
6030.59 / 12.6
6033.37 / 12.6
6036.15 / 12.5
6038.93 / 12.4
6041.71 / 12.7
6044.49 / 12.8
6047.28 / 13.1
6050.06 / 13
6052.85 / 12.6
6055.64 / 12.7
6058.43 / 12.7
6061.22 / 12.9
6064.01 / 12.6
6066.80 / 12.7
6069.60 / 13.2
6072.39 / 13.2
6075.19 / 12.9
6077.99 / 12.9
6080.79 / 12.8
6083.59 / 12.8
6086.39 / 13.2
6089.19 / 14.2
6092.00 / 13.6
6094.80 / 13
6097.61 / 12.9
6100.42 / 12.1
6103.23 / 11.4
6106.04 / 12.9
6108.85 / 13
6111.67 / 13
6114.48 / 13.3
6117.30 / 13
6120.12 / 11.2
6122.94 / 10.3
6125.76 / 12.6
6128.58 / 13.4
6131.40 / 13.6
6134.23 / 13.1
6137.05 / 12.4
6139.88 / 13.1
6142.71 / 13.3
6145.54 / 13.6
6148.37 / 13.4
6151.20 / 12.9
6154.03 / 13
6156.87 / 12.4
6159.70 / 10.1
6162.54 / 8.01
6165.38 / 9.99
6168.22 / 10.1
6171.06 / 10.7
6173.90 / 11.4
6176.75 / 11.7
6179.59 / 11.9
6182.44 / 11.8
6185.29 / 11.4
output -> 0.10 mag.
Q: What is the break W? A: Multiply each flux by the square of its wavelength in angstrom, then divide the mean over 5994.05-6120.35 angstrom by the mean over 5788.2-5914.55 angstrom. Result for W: 1.23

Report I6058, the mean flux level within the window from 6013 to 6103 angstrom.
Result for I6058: 12.8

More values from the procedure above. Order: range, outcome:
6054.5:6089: 12.9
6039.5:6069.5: 12.8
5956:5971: 11.3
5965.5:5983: 11.5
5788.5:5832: 12.4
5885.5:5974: 10.3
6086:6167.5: 12.5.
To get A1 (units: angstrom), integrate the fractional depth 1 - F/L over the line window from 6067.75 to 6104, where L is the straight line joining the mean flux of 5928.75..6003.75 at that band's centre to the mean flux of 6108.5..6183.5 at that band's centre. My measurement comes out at -3.25 angstrom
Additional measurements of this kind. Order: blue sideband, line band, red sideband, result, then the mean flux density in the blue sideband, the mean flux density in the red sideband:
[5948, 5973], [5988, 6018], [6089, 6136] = -0.73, 11.3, 12.7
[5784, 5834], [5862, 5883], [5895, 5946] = 0.74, 12.4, 10.5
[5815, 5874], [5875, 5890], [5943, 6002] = 3.33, 11.8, 11.6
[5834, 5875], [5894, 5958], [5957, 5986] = 5.11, 11.7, 11.5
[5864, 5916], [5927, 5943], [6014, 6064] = -1.40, 9.38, 12.6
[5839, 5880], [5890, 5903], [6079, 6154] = 5.42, 11.5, 12.9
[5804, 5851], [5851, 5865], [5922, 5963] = 0.91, 12.3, 11.3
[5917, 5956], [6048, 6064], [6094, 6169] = -1.20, 11.3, 12.3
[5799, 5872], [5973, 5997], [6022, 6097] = 1.53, 12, 12.9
